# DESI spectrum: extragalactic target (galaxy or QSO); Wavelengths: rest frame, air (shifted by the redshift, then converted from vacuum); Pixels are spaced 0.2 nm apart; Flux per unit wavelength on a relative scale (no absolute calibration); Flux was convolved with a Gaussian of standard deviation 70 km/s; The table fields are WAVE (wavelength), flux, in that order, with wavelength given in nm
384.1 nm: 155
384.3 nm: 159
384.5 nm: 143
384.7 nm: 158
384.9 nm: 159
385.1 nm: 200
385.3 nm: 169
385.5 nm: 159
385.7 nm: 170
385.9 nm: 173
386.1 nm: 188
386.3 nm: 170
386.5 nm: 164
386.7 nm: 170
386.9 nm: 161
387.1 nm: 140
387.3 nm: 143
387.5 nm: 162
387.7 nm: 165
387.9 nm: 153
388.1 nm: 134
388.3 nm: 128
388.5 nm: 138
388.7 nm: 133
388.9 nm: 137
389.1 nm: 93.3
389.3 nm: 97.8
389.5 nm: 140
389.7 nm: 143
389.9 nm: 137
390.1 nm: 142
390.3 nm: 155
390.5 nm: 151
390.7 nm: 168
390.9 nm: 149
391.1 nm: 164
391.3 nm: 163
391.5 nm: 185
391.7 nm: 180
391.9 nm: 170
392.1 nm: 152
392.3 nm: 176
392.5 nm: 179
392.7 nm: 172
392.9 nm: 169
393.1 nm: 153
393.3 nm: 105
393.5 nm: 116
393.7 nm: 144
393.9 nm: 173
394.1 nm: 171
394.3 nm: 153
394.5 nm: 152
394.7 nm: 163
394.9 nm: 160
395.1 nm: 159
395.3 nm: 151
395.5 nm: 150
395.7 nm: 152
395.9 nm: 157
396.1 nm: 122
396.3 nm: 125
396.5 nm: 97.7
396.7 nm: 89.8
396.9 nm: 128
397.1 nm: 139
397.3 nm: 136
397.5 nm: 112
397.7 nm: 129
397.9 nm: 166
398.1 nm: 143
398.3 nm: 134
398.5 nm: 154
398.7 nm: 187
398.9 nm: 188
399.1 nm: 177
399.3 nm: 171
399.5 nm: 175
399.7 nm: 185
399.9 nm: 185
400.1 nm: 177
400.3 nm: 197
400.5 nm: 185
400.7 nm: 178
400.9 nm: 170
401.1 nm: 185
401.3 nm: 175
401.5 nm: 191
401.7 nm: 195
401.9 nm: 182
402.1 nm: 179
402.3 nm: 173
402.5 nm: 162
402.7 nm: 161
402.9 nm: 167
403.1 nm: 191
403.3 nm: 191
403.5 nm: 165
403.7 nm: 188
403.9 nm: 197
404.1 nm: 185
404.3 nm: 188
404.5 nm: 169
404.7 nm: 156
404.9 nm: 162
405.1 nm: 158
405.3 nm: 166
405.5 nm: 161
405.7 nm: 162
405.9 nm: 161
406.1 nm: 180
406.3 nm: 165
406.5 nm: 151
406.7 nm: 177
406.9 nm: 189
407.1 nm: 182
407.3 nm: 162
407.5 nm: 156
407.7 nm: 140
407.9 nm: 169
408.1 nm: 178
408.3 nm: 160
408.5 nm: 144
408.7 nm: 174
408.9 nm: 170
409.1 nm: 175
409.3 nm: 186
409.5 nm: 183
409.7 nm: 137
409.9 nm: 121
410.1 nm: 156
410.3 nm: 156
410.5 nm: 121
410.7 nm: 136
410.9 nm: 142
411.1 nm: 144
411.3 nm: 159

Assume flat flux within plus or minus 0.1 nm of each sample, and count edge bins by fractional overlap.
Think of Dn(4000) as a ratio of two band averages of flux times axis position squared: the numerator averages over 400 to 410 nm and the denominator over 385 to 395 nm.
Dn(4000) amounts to 1.2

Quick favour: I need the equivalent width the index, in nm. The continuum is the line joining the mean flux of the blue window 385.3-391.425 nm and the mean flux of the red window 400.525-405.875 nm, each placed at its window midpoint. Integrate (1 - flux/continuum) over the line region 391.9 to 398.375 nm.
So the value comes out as 0.65 nm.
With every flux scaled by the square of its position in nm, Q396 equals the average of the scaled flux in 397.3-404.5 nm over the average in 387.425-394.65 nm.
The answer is 1.21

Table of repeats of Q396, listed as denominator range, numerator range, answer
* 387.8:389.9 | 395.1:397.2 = 1.06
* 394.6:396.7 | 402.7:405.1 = 1.30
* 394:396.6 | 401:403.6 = 1.26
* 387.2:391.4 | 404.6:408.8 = 1.26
